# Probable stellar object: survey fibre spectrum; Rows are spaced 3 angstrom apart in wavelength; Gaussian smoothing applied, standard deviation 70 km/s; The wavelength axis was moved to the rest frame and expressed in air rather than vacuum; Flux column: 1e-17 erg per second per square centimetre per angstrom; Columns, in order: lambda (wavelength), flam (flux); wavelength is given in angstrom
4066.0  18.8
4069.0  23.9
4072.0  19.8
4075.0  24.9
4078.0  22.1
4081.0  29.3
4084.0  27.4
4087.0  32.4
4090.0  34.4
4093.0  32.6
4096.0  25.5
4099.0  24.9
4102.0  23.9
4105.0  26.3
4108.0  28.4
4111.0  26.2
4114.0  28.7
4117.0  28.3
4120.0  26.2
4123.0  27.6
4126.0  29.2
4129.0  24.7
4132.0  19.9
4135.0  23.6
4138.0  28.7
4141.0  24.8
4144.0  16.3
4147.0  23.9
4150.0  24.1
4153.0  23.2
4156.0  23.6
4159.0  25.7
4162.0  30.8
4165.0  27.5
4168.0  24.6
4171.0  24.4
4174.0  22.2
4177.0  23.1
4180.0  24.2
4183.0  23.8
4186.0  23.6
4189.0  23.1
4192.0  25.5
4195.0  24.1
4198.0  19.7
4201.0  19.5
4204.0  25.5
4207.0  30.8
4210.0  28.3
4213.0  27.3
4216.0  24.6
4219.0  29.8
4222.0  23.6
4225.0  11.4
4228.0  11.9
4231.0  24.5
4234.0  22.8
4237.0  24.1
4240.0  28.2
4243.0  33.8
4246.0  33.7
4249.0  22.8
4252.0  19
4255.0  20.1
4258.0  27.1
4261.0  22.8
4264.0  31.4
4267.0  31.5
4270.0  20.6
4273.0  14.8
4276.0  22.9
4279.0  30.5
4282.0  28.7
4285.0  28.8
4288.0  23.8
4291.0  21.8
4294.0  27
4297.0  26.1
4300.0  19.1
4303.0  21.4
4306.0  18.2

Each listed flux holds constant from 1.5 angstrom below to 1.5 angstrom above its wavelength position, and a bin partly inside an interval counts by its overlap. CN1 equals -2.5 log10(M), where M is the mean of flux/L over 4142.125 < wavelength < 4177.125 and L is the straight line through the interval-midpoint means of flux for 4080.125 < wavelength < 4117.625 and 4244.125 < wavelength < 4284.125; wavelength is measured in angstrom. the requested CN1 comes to 0.13 mag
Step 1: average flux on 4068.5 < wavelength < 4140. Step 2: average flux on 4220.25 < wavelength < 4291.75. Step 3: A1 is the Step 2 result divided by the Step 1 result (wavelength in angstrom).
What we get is 0.9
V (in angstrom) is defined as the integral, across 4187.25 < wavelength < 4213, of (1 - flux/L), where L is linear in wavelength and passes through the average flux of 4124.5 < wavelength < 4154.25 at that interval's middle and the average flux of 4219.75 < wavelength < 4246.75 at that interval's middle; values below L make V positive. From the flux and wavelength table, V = -1.1 angstrom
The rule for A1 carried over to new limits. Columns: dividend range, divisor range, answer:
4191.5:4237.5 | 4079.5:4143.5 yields 0.86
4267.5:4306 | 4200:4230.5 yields 1.02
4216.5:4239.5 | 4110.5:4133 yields 0.82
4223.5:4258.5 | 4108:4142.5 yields 0.88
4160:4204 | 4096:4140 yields 0.92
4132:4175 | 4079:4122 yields 0.87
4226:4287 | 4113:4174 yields 0.99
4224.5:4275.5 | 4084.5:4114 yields 0.84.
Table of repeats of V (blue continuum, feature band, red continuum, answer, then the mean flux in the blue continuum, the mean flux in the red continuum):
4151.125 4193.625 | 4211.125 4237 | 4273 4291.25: 2.9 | 24.7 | 25.4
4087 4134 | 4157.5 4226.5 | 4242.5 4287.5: 5.1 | 27.3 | 25.7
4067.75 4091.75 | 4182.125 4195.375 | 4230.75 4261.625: 1.0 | 26.9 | 25.5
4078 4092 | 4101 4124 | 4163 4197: 1.1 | 30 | 24.2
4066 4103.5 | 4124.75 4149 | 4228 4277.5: 1.9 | 26.4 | 24.6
